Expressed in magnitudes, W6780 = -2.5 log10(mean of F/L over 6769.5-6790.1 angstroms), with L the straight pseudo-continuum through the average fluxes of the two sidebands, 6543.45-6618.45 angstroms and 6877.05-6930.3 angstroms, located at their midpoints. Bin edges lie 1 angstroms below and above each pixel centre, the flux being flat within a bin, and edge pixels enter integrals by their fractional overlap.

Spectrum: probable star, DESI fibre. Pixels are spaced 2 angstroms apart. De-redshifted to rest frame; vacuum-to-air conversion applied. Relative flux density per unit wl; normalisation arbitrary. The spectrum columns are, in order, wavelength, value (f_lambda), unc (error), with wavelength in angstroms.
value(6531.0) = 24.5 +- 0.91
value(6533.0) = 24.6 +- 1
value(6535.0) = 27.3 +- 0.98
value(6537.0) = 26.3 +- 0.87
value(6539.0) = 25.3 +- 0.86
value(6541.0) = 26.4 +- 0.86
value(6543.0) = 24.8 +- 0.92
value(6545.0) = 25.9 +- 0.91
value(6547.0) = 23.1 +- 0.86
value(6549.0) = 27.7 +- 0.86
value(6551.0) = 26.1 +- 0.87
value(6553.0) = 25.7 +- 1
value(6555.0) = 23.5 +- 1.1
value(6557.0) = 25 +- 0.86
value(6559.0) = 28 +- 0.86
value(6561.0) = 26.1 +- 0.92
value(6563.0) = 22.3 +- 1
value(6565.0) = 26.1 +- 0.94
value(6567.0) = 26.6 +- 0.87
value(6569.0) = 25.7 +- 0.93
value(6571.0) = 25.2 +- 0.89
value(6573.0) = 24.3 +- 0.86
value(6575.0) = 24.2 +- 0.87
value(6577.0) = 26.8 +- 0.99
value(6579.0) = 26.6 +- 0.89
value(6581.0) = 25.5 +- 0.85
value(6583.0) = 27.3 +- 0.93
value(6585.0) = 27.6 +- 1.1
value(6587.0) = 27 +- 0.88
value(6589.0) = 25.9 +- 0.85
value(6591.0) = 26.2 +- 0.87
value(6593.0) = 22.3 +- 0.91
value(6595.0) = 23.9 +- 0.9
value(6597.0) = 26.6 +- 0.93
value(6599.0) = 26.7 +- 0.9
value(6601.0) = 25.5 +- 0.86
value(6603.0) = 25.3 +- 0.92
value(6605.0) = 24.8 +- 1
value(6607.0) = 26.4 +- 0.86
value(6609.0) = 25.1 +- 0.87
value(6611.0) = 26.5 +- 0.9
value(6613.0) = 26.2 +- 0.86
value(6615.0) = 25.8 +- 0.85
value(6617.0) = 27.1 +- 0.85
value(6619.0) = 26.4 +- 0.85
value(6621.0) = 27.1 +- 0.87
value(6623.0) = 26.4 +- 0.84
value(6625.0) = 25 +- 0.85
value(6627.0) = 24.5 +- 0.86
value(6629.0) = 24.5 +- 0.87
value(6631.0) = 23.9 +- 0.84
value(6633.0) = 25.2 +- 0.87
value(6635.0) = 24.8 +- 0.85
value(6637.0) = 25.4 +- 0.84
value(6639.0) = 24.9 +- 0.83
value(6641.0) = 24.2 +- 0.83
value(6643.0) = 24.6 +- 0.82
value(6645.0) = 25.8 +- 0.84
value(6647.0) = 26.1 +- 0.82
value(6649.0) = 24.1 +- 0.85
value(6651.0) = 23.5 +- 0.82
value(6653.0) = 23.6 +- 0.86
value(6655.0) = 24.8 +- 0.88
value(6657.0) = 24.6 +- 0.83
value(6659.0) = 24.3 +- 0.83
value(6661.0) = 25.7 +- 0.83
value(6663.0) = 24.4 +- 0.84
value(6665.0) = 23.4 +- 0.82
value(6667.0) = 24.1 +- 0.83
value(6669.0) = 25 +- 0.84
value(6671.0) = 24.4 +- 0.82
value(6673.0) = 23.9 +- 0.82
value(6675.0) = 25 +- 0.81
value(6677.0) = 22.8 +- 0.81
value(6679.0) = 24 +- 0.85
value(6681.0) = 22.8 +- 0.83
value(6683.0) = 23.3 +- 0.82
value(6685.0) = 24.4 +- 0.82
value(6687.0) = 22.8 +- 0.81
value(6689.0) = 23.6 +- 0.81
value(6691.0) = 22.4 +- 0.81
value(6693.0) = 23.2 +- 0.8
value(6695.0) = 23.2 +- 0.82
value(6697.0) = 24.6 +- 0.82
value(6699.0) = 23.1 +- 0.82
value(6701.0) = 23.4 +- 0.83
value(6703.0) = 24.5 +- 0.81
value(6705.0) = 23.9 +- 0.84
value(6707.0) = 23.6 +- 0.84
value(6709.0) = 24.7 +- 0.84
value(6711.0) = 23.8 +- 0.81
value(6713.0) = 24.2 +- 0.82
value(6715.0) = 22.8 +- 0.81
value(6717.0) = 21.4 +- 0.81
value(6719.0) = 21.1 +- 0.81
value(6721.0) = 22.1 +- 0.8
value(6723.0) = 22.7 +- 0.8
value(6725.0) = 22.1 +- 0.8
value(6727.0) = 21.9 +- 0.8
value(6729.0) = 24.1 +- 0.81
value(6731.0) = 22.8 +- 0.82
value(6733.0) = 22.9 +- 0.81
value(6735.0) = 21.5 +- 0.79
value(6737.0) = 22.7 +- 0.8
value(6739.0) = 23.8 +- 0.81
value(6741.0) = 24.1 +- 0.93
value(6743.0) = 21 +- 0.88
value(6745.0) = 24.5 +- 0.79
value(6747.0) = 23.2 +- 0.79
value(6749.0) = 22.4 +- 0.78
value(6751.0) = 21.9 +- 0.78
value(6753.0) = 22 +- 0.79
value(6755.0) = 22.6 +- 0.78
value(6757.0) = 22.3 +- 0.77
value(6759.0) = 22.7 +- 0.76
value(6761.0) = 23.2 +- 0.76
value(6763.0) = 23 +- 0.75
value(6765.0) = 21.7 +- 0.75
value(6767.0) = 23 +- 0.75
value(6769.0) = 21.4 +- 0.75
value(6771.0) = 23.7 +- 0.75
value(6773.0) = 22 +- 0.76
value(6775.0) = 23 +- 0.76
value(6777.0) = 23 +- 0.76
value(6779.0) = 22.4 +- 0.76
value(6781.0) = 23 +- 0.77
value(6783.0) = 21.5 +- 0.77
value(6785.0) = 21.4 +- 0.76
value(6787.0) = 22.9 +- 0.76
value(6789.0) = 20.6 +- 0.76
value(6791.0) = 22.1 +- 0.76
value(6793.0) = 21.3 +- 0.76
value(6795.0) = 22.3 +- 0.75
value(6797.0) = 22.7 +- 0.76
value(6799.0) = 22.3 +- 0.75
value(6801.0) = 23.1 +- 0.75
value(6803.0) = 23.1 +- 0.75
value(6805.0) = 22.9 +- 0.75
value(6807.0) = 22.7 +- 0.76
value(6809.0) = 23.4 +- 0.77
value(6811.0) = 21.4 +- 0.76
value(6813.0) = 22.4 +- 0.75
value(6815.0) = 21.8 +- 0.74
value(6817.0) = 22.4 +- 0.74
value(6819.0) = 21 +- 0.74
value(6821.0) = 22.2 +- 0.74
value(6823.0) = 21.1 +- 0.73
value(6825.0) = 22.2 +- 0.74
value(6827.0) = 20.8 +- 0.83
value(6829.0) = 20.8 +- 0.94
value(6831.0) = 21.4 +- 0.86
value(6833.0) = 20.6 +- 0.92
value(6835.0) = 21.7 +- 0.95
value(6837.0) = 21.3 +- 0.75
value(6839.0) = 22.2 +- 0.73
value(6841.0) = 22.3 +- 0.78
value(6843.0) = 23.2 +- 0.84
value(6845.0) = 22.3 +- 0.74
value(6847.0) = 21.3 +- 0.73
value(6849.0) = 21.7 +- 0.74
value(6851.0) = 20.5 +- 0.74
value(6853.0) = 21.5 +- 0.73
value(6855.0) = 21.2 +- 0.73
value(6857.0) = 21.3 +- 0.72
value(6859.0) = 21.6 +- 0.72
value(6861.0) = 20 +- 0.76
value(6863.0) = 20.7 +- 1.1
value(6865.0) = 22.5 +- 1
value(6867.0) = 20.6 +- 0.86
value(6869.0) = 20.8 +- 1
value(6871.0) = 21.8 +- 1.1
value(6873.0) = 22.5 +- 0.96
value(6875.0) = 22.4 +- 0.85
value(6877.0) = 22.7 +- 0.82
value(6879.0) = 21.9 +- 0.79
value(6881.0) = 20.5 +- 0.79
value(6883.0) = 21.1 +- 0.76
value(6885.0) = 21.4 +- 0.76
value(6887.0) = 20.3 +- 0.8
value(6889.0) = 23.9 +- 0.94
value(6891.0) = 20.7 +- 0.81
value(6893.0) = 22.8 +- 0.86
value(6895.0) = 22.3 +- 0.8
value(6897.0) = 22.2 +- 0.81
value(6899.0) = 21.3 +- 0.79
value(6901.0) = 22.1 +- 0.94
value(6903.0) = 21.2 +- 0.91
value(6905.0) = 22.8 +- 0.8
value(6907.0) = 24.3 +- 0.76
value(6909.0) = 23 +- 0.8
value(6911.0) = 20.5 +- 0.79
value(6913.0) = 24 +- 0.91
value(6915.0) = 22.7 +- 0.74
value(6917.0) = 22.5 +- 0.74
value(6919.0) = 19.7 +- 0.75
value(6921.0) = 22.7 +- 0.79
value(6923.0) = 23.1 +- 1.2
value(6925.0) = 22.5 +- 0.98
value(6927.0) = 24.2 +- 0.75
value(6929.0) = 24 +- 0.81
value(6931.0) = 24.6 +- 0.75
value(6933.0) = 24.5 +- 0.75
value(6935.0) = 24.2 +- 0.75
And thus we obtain 0.06 mag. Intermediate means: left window 25.7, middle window 22.3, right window 22.2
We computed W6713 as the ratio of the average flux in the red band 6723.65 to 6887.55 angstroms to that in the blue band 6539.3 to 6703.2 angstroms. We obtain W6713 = 0.88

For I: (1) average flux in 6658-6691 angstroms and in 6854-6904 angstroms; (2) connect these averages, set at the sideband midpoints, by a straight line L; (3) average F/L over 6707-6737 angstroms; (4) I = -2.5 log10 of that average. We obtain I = 0.03 mag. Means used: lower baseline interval 23.9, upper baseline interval 21.6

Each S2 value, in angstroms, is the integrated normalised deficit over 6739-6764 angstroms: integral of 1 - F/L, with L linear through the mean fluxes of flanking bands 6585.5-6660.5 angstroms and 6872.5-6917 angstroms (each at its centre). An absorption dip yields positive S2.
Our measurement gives 1.1 angstroms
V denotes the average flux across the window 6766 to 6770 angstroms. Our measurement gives 22.2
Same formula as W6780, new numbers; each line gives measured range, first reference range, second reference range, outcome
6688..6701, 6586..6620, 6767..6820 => 0.03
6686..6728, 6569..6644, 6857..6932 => 0.06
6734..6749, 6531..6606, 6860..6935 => 0.04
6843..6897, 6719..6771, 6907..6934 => 0.06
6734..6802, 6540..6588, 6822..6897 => 0.02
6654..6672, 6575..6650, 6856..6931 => 0.02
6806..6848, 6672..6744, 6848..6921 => 0.02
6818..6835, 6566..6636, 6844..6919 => 0.06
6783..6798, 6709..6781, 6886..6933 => 0.04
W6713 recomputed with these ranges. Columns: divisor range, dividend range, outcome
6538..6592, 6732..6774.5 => 0.88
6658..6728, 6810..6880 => 0.92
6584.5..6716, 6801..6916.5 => 0.89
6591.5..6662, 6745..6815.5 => 0.89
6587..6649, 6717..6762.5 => 0.89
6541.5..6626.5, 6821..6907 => 0.84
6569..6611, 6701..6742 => 0.90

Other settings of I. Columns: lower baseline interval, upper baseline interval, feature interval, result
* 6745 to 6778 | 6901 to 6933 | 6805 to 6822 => 0.02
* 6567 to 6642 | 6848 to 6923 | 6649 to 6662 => 0.02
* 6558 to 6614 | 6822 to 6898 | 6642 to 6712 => 0.01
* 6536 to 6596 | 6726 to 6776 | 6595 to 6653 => -0.03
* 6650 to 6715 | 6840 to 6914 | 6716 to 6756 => 0.04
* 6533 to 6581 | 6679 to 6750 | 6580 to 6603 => -0.03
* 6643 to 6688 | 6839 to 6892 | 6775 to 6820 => 0.01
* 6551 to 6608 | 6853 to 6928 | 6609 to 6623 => -0.05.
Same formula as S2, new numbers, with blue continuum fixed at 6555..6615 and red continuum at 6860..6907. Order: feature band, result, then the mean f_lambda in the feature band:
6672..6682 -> 0.31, 23.7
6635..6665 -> 0.18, 24.7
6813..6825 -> 0.42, 21.8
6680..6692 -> 0.55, 23.2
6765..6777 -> 0.33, 22.6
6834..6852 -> 0.35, 21.8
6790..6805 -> 0.27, 22.4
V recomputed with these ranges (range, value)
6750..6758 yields 22.2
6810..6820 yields 21.8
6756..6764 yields 22.8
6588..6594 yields 24.8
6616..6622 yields 26.9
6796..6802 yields 22.7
